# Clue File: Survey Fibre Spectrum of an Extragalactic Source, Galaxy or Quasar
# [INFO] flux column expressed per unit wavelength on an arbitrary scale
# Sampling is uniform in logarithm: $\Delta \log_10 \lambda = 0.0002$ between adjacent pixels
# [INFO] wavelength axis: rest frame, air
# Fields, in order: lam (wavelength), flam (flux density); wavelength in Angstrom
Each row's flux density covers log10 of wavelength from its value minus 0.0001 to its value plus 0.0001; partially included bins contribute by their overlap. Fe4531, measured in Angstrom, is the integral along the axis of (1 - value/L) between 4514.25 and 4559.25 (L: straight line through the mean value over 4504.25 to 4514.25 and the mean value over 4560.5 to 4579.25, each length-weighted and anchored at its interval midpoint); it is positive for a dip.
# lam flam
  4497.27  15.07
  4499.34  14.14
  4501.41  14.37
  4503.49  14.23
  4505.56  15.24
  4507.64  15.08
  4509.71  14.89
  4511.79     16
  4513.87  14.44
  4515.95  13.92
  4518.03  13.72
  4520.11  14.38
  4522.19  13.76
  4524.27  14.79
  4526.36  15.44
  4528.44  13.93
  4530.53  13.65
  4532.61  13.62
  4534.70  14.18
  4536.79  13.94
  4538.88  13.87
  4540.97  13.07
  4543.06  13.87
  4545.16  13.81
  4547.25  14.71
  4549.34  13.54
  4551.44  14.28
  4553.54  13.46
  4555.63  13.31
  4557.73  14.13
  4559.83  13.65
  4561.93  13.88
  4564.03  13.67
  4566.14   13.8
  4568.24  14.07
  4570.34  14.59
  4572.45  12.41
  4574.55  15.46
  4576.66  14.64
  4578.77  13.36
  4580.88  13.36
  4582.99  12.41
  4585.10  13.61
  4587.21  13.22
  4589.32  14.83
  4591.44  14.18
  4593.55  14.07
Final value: 2.01 Angstrom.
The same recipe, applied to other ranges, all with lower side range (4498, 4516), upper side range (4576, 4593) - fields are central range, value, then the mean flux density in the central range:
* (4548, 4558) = 0.27 Angstrom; 13.7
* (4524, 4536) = 0.17 Angstrom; 14.2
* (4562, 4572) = 0.01 Angstrom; 13.9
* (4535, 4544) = 0.37 Angstrom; 13.7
